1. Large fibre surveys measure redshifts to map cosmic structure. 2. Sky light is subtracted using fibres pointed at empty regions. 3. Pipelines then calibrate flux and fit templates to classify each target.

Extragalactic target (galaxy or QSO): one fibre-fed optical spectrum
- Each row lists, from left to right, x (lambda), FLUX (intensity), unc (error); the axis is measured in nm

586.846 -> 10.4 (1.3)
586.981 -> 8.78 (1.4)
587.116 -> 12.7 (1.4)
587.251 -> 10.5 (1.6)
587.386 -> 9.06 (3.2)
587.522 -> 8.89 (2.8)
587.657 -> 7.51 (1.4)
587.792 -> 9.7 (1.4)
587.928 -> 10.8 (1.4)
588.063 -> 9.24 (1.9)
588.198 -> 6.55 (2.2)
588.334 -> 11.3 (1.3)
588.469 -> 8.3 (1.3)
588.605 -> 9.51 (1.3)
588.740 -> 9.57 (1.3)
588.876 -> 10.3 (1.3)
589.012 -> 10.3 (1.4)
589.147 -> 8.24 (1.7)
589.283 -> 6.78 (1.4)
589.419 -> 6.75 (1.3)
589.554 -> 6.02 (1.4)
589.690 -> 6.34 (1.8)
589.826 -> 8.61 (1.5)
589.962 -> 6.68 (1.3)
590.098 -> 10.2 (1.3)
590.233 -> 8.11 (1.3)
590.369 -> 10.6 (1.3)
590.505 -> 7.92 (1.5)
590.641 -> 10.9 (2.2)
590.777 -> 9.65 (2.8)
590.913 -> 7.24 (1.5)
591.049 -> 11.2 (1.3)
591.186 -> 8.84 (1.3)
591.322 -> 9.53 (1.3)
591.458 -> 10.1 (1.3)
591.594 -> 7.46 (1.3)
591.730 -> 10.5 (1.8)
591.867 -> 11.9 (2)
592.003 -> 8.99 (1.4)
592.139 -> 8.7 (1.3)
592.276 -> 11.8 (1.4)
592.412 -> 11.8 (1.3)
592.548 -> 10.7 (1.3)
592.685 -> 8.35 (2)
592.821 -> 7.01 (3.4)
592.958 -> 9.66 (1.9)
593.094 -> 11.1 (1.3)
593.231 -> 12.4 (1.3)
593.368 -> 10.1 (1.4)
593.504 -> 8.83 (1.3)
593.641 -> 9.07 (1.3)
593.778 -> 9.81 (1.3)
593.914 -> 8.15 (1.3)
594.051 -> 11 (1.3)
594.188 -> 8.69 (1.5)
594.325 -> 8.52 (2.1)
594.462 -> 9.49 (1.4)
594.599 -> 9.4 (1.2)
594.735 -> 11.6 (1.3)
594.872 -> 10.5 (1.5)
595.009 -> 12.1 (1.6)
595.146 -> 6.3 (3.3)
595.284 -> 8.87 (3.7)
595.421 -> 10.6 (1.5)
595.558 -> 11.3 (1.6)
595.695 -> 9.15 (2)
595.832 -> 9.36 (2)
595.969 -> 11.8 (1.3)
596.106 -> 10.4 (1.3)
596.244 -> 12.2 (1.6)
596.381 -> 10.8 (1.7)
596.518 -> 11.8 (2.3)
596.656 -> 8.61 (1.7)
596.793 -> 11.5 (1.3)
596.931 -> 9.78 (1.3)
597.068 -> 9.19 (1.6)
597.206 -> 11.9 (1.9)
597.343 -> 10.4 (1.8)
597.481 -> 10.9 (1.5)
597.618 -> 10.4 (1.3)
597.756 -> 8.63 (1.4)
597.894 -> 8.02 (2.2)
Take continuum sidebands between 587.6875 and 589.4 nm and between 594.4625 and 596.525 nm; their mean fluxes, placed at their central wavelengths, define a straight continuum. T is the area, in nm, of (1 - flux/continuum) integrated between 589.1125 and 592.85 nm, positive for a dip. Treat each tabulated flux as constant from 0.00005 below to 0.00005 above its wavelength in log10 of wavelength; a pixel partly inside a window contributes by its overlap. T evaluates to 0.22 nm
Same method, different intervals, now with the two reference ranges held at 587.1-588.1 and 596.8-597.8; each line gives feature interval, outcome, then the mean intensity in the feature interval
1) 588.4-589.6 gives 0.16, 8.47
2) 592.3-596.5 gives 0.04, 10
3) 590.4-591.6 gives 0.07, 9.34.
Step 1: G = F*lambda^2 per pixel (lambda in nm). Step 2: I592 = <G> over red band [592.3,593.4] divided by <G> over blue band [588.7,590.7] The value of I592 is 1.2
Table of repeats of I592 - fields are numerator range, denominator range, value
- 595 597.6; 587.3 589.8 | 1.23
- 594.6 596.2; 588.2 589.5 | 1.18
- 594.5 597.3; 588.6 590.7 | 1.24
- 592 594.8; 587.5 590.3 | 1.16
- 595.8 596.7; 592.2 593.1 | 1.10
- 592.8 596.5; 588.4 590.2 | 1.23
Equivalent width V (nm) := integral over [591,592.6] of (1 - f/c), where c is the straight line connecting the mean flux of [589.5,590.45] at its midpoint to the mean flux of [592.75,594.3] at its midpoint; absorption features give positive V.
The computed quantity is -0.22 nm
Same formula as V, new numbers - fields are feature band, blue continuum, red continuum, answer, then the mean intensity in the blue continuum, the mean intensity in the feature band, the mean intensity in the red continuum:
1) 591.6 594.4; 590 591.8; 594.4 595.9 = -0.05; 9.36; 9.8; 9.88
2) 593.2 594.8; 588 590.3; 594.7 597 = 0.02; 8.4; 9.69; 10.4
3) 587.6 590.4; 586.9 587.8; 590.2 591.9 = 0.28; 9.6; 8.62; 9.51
